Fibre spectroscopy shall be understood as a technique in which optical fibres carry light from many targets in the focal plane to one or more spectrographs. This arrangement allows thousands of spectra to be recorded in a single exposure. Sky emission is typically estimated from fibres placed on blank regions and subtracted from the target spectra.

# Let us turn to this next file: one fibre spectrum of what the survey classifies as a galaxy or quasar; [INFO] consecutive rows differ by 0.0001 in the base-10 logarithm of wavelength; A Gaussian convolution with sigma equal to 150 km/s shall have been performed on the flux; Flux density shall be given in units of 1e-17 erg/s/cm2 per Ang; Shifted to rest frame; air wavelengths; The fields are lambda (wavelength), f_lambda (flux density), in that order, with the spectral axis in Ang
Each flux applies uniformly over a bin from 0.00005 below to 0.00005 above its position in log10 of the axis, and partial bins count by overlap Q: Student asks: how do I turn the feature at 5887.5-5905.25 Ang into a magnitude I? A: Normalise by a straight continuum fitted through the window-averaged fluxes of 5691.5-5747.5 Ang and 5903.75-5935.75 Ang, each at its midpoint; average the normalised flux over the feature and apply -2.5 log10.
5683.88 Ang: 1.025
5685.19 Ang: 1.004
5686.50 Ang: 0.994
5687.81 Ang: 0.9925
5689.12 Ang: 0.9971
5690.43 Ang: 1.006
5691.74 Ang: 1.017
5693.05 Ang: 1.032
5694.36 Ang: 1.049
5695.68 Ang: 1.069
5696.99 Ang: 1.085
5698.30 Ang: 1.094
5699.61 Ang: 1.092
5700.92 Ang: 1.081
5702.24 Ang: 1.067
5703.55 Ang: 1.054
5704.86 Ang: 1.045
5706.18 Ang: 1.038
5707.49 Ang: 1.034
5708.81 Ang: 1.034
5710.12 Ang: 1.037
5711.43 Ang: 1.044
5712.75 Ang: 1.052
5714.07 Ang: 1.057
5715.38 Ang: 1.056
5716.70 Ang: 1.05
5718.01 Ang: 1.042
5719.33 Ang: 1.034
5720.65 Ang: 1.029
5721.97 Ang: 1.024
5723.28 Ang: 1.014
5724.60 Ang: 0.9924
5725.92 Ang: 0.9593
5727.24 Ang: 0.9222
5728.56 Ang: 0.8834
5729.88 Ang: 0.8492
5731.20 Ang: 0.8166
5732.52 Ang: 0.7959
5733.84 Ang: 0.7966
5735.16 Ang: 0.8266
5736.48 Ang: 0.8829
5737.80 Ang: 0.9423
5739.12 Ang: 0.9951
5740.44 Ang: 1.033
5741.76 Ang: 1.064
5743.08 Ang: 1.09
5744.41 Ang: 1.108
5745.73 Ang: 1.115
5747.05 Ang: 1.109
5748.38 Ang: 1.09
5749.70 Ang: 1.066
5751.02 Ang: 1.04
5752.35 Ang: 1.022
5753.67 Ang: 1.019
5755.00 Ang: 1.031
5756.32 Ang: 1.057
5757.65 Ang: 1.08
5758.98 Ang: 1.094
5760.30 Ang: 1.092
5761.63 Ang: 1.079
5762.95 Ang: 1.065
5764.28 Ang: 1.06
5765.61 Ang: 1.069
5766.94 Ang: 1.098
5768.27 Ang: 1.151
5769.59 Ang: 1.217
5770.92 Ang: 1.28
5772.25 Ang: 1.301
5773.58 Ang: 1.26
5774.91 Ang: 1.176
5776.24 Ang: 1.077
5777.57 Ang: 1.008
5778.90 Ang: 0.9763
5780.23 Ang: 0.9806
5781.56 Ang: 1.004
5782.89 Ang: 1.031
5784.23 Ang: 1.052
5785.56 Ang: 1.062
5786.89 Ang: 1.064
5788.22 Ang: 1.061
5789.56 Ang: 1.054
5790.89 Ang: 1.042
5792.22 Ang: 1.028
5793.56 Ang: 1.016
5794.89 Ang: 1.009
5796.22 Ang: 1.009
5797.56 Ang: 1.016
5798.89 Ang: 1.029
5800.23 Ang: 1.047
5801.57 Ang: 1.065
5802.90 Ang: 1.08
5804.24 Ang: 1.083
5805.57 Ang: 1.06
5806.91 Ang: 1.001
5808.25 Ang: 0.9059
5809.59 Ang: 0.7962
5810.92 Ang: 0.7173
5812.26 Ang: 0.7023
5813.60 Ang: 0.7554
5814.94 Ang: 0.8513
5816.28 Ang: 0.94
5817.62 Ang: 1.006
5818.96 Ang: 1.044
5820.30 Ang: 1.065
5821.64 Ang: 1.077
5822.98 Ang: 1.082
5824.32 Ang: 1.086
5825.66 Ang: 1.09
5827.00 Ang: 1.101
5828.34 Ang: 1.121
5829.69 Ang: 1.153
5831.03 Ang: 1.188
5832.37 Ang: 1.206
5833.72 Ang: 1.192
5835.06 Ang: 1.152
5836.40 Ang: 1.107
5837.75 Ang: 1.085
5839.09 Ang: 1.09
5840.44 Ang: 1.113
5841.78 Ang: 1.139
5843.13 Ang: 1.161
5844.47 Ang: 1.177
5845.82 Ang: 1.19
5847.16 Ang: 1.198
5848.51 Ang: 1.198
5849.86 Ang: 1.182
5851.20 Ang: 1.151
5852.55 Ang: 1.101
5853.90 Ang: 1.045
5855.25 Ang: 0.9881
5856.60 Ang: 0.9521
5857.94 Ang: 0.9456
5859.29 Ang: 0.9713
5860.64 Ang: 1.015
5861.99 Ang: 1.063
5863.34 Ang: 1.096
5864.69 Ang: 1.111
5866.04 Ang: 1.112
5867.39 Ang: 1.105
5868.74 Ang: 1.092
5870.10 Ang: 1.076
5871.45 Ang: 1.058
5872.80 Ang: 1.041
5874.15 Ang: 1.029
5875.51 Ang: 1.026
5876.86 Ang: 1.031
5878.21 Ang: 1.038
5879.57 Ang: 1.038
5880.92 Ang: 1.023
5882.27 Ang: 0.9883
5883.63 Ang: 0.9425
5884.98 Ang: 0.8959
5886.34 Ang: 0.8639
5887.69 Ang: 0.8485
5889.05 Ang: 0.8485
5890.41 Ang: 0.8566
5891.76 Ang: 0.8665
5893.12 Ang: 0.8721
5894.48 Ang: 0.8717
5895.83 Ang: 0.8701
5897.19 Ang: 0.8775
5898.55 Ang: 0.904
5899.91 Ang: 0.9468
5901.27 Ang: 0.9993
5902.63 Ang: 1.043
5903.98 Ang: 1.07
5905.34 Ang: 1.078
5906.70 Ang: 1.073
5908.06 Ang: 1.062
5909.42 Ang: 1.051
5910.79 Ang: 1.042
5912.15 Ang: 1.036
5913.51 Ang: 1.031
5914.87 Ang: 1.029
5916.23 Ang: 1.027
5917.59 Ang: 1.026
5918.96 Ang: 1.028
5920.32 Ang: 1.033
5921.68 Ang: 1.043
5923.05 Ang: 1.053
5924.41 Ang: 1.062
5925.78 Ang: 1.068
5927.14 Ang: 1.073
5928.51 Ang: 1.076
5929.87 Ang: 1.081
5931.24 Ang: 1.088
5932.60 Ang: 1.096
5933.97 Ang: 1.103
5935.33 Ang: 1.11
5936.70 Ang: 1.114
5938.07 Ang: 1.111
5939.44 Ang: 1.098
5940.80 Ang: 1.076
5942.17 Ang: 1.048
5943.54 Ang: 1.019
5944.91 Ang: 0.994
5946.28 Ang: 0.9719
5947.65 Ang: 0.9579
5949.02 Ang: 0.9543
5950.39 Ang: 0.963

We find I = 0.15 mag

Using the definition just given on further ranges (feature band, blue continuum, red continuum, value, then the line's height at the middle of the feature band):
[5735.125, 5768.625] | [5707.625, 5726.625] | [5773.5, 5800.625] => -0.02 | 1.04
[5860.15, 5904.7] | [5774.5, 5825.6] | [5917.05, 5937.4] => 0.06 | 1.05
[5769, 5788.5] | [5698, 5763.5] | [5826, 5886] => -0.06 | 1.04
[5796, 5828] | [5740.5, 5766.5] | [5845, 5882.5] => 0.09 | 1.07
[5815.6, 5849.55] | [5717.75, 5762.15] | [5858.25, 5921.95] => -0.12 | 1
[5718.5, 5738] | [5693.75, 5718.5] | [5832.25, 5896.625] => 0.15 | 1.05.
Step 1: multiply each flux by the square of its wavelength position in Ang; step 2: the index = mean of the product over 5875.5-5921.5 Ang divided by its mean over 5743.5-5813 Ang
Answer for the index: 1.0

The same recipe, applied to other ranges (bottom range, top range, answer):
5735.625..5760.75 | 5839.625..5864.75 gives 1.08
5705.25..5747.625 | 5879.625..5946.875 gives 1.09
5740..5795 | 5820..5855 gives 1.07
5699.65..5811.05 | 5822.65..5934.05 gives 1.06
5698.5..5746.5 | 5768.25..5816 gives 1.05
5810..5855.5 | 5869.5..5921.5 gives 0.94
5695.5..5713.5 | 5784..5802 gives 1.01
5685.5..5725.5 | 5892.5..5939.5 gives 1.07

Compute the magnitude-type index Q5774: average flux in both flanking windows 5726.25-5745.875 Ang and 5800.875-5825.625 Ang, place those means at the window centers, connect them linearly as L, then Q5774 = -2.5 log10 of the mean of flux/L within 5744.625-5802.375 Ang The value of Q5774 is -0.13 mag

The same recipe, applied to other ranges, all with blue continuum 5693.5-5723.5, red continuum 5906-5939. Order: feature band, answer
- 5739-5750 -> -0.026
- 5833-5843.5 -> -0.069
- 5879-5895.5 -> 0.169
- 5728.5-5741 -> 0.194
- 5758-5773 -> -0.081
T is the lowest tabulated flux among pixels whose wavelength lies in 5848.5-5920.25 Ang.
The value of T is 0.8485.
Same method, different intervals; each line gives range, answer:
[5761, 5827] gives 0.7023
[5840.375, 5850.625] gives 1.113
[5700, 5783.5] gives 0.7959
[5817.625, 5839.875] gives 1.044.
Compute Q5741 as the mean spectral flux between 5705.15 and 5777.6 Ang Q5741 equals 1.04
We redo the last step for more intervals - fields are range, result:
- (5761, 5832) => 1.04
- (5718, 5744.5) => 0.952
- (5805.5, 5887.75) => 1.04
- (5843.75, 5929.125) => 1.02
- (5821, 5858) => 1.12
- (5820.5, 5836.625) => 1.13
